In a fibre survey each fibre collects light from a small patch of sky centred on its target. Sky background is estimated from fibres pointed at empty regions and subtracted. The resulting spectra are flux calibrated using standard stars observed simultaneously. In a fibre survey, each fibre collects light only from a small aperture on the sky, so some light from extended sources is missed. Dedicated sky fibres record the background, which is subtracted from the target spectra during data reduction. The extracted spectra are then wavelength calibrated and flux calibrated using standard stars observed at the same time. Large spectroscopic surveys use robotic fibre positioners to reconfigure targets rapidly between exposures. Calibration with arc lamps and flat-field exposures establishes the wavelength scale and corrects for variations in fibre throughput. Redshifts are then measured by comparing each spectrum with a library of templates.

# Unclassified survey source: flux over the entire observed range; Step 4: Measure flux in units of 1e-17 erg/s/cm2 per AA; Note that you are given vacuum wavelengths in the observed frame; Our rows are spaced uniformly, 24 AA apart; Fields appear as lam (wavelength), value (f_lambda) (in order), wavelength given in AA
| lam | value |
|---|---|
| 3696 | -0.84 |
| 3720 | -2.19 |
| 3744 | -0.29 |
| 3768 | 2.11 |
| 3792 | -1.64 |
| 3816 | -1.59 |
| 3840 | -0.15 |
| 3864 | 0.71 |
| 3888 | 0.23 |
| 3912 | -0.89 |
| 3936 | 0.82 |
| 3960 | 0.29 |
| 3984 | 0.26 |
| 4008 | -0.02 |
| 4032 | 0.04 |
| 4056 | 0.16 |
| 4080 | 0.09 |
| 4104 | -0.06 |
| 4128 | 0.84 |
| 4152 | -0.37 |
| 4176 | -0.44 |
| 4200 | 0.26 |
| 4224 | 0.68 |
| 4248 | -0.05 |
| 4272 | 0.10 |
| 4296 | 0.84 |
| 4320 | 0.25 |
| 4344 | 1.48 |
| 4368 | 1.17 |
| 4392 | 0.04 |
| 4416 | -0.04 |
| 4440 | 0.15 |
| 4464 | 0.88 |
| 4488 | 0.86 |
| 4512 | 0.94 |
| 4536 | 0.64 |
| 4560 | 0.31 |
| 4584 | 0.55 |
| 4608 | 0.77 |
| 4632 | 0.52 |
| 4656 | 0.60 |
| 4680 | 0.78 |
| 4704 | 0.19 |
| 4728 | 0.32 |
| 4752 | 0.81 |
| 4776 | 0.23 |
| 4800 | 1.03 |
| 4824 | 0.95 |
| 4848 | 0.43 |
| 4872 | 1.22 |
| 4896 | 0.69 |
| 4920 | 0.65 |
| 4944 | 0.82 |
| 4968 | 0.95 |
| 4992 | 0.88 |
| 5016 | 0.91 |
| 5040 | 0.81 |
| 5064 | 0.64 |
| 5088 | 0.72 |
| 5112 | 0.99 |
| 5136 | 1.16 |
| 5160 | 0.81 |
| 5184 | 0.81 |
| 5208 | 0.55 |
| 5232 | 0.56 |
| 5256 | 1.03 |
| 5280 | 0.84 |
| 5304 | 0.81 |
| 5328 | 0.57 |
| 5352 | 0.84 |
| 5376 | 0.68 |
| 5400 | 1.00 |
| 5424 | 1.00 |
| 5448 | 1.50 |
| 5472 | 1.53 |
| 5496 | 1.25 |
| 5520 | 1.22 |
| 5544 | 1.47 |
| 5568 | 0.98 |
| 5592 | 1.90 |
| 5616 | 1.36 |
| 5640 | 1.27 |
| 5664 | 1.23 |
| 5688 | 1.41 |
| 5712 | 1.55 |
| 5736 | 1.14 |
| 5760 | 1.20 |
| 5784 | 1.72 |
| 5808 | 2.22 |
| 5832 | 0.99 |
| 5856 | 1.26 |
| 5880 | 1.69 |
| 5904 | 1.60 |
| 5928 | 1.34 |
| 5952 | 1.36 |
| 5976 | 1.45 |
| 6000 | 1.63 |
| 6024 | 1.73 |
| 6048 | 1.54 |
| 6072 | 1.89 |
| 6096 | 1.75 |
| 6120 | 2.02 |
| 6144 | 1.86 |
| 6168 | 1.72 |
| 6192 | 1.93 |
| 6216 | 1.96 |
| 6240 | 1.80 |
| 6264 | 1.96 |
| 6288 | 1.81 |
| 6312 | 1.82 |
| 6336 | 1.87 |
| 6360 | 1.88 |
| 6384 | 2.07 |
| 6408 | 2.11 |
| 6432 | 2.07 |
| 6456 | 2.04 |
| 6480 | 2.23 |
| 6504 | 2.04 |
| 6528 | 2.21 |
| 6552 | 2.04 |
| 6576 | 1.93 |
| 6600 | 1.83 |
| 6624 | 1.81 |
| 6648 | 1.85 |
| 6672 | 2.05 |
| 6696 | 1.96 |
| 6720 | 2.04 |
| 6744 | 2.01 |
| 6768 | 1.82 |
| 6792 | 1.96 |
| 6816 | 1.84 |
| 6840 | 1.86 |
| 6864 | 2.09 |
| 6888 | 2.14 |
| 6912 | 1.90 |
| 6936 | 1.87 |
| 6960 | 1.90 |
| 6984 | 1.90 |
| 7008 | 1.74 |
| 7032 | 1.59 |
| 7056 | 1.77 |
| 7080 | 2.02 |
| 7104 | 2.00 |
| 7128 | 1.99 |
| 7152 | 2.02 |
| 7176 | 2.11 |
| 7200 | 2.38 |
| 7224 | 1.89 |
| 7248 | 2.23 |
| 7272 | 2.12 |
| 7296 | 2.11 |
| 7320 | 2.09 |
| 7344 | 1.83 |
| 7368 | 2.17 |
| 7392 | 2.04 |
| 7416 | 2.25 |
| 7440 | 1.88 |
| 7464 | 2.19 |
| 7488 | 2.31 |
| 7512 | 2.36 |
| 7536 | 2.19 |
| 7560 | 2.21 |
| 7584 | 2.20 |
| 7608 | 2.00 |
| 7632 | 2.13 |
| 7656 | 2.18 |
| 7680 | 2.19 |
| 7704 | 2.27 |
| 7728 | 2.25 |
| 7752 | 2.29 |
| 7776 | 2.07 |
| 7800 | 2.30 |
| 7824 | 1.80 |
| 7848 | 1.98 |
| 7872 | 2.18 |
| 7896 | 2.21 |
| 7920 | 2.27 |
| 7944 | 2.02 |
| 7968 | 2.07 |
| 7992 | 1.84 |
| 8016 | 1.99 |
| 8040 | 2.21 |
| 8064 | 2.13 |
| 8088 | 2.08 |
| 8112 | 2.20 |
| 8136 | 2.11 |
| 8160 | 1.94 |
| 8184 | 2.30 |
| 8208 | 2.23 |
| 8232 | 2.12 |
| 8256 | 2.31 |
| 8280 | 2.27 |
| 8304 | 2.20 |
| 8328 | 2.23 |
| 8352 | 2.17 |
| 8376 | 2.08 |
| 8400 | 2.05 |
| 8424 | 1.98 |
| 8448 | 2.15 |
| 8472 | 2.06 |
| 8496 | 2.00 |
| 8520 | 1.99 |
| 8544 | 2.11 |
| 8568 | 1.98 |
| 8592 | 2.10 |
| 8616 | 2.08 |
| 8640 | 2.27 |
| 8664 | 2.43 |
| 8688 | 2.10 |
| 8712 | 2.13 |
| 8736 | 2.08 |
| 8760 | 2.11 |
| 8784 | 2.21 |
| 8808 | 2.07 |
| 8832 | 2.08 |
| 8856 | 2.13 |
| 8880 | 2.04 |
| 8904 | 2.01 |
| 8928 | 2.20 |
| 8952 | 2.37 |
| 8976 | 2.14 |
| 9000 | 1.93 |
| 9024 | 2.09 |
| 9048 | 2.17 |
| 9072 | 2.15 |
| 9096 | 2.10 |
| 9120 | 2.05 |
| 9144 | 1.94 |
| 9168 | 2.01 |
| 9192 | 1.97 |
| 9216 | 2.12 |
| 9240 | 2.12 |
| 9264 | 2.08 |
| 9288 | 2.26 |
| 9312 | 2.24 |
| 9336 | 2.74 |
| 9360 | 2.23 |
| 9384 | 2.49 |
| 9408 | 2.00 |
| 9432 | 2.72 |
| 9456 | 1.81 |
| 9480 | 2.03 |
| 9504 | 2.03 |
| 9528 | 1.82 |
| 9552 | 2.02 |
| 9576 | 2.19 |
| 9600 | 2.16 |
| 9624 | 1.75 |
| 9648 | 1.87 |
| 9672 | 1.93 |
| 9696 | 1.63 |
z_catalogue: 0.36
